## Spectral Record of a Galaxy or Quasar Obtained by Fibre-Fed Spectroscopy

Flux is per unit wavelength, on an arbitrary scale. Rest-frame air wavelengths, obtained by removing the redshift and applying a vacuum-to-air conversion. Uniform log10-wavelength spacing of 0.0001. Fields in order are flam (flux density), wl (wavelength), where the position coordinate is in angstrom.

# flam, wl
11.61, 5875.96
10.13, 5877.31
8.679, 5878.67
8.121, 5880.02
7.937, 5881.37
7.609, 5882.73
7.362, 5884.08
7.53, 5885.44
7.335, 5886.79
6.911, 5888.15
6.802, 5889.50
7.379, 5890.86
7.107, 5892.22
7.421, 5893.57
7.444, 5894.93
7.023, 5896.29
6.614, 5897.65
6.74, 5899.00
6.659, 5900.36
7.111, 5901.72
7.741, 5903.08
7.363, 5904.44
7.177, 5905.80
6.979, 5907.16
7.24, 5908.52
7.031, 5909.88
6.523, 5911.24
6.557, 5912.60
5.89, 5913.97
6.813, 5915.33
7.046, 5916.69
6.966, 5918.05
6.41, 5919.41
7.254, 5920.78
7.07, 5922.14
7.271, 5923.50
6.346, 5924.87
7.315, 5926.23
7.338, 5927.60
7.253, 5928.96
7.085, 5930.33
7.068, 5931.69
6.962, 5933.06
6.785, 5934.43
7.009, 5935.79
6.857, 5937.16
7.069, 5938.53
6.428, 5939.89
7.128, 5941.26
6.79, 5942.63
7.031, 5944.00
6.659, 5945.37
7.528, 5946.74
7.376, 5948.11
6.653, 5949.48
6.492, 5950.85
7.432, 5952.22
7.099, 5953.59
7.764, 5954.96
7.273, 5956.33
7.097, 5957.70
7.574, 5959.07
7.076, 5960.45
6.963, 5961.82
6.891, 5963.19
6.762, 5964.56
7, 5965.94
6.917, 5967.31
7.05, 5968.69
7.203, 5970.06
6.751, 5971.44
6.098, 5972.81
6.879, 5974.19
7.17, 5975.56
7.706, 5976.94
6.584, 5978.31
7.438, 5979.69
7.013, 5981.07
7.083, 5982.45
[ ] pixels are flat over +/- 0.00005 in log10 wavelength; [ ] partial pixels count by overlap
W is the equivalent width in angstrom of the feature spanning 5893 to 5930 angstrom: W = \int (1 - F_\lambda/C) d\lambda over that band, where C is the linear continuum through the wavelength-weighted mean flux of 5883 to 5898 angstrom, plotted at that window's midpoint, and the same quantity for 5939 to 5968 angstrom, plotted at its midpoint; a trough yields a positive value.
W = 0.8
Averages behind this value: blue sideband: 7.2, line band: 6.98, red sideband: 7.05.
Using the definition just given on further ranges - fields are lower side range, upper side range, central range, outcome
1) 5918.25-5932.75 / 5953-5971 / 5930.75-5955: 0.3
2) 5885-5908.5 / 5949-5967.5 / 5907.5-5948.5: 1.0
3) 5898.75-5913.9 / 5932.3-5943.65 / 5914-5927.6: 0.0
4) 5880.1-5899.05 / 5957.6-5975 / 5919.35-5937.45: 0.2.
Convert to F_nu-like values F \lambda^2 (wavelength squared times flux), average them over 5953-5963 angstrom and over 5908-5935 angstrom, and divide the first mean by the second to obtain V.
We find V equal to 1.06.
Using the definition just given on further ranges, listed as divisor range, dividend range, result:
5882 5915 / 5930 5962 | 1.01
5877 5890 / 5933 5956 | 0.92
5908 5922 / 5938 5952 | 1.03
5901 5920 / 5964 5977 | 1.02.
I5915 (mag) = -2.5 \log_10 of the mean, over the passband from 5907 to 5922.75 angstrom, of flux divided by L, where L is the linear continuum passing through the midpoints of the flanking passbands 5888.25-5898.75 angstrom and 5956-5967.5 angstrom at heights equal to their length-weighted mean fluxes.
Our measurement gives 0.04 mag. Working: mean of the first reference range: 7.09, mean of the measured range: 6.81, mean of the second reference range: 7.06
